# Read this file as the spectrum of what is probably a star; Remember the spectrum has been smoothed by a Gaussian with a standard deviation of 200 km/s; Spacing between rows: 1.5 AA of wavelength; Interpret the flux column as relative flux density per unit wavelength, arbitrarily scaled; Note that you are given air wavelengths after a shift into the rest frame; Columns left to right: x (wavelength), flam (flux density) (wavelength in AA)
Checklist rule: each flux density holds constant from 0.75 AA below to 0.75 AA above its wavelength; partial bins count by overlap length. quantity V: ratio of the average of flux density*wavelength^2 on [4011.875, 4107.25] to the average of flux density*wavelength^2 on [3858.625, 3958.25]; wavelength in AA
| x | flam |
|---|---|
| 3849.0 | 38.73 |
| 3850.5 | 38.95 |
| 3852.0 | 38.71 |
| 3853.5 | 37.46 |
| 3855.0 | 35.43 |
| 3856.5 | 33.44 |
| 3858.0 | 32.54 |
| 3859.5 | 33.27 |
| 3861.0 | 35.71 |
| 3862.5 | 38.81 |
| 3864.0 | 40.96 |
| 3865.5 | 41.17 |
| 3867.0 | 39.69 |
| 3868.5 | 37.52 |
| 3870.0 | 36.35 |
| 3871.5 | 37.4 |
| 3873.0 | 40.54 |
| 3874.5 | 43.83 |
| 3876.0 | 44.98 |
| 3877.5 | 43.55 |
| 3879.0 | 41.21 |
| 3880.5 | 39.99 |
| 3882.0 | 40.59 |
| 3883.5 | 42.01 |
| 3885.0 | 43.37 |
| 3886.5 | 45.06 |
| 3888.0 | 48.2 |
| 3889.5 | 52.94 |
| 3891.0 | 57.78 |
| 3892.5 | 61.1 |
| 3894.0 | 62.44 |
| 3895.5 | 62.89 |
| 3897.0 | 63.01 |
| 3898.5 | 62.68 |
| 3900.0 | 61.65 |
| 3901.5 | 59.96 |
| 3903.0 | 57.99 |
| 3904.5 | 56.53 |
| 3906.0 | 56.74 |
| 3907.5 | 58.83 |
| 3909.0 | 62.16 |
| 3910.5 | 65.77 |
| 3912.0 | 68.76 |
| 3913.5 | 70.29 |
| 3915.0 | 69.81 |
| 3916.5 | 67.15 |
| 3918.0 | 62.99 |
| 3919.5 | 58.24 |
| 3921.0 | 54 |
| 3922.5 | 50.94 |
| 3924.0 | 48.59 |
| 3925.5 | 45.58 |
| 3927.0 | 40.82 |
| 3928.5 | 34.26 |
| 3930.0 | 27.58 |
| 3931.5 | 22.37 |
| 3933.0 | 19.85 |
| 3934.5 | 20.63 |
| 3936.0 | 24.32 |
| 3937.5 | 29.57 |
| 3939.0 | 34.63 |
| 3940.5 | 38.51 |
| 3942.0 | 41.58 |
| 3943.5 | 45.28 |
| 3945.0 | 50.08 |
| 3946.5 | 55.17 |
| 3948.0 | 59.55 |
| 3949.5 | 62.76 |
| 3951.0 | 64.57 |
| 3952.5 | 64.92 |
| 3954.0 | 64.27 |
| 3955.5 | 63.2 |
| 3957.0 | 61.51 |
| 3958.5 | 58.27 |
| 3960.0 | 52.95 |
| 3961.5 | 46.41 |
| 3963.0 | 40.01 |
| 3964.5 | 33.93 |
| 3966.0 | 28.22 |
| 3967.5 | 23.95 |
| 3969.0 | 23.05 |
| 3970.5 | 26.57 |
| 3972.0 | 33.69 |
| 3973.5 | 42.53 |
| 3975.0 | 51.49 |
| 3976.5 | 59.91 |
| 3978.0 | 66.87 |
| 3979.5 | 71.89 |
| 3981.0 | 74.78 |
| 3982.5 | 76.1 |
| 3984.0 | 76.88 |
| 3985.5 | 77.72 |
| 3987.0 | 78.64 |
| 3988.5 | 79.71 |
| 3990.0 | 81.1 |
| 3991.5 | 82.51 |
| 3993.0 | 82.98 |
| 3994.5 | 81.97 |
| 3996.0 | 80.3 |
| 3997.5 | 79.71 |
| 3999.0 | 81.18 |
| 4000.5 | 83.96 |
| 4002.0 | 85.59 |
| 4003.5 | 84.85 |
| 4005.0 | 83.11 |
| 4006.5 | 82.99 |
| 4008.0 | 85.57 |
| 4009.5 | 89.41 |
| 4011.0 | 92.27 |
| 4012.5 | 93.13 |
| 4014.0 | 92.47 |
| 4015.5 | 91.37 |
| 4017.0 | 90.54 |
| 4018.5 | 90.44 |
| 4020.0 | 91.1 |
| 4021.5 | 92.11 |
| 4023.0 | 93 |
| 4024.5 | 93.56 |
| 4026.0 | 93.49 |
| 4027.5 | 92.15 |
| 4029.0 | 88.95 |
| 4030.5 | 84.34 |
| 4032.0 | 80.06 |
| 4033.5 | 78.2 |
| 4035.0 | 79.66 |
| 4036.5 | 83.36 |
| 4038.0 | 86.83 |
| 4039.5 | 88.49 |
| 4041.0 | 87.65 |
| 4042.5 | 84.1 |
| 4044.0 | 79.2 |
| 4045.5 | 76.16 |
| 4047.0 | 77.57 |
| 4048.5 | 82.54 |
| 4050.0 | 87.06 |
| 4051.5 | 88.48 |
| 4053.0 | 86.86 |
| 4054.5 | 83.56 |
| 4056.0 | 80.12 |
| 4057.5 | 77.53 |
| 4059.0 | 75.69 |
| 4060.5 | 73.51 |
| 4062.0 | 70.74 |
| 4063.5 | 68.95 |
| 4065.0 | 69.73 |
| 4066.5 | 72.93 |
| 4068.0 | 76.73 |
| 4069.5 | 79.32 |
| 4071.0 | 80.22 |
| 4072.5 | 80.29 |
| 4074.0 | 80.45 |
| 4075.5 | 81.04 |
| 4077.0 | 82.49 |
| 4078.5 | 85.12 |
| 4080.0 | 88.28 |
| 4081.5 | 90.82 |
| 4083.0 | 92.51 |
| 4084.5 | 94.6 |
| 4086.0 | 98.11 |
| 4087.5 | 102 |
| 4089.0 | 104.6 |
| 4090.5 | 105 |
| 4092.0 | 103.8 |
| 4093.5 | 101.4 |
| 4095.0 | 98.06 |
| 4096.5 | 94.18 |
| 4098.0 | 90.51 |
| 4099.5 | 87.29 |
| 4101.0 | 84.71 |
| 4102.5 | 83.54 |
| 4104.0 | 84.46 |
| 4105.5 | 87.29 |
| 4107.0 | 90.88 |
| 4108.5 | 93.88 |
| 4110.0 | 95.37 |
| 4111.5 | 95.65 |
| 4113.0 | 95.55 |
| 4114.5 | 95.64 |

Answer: 1.9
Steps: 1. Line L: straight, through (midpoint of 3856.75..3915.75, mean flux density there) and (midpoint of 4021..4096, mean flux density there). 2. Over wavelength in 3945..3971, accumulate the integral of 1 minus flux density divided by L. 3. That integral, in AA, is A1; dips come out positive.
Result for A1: 6.2 AA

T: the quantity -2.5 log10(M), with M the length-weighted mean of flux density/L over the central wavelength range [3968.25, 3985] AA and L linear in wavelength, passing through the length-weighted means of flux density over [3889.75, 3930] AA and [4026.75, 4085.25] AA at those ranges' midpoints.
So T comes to 0.24 mag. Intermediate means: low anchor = 57.9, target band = 55.2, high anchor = 82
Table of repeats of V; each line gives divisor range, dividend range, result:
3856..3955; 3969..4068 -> 1.74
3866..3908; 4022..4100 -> 1.88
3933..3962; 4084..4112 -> 2.09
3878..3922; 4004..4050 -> 1.62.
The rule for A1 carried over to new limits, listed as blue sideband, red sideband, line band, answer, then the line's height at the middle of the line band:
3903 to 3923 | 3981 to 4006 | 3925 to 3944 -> 9.8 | 66.8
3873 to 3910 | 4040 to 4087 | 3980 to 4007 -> -4.1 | 70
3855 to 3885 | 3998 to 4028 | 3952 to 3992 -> 9.7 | 74.7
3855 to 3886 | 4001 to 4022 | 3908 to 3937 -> 4.3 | 57.6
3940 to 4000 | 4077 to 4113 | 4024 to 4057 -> -2.6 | 78.5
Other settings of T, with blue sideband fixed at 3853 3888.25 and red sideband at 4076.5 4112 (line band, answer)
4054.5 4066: 0.145 mag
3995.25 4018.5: -0.196 mag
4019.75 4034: -0.155 mag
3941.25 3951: 0.087 mag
